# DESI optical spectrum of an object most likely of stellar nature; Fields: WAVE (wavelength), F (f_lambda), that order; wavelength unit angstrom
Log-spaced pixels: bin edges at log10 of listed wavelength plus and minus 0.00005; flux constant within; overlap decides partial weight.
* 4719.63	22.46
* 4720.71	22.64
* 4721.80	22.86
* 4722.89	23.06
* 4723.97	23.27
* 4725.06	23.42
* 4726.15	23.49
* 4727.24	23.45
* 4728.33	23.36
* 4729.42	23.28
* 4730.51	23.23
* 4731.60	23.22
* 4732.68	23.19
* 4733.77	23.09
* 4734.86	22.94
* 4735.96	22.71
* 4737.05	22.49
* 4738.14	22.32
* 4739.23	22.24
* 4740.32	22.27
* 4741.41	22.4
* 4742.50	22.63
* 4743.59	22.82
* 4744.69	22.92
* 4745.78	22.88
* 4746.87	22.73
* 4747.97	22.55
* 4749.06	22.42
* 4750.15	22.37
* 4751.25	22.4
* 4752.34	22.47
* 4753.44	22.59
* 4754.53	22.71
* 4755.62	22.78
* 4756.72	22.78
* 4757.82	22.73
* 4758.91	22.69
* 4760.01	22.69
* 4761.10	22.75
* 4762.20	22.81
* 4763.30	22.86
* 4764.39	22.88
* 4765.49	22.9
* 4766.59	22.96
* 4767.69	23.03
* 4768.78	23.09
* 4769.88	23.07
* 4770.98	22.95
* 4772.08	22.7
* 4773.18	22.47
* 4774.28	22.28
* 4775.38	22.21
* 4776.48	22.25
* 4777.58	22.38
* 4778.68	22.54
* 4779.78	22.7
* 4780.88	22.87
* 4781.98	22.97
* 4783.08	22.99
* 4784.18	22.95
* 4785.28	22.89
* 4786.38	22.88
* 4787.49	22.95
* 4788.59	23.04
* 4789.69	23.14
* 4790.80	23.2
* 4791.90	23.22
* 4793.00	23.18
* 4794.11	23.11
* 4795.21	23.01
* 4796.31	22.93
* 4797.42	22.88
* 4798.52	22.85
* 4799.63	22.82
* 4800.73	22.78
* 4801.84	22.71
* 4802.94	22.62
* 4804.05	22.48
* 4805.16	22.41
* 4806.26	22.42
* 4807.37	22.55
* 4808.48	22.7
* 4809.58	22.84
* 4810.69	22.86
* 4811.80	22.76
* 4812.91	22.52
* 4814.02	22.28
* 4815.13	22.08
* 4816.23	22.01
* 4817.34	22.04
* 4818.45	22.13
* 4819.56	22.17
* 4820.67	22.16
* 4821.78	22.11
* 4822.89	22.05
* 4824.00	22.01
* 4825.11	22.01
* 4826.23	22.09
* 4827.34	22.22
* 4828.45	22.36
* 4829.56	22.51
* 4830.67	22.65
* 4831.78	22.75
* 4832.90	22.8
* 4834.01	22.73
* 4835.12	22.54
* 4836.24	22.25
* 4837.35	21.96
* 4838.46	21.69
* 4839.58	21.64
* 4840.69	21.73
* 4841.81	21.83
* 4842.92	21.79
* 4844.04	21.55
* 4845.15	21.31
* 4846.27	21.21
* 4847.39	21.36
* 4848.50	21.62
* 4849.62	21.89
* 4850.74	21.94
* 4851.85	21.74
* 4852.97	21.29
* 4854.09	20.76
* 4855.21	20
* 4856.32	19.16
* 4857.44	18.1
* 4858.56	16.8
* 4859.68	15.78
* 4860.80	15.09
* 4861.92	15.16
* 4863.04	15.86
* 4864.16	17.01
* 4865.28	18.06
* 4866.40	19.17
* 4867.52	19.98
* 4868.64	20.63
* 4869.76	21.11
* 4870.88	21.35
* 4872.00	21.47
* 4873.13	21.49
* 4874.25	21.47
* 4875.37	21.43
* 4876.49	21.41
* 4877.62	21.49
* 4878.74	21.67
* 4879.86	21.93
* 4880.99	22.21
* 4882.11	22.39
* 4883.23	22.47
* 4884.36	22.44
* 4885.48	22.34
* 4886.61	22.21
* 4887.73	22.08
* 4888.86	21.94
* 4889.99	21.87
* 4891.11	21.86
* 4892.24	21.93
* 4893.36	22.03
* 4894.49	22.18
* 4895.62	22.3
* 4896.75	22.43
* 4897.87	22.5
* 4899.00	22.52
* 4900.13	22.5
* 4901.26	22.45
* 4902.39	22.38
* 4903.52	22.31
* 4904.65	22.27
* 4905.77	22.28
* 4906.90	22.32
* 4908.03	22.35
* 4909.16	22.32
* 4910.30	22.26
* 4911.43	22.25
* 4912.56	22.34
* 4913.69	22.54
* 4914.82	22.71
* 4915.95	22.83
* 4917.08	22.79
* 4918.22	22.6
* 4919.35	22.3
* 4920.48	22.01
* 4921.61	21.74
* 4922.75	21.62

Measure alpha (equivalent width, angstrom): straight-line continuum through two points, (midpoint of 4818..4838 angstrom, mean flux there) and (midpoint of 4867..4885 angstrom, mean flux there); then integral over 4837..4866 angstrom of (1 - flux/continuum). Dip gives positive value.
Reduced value 2.8 angstrom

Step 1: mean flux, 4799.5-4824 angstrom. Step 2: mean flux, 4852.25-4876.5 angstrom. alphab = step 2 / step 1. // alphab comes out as 0.9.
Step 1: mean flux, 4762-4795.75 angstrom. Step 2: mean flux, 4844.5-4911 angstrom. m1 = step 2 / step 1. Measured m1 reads 0.92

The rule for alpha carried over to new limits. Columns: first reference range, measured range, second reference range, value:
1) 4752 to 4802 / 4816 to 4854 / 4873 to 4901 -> 0.7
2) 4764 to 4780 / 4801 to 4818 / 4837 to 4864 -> -0.9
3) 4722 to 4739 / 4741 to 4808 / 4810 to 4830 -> -0.3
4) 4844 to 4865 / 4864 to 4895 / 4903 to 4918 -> -1.1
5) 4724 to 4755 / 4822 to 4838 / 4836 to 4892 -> -0.8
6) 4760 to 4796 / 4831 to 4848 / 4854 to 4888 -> -0.8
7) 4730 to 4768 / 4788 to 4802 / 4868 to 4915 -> -0.3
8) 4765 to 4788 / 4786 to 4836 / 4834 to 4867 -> -2.6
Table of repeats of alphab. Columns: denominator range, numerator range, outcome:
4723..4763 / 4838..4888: 0.90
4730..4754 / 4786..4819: 1.00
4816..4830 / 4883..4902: 1.00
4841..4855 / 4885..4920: 1.04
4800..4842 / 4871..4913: 0.99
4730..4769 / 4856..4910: 0.92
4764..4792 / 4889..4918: 0.98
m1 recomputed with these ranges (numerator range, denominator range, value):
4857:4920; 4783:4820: 0.93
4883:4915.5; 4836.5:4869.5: 1.12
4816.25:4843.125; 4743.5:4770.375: 0.97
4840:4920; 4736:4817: 0.94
